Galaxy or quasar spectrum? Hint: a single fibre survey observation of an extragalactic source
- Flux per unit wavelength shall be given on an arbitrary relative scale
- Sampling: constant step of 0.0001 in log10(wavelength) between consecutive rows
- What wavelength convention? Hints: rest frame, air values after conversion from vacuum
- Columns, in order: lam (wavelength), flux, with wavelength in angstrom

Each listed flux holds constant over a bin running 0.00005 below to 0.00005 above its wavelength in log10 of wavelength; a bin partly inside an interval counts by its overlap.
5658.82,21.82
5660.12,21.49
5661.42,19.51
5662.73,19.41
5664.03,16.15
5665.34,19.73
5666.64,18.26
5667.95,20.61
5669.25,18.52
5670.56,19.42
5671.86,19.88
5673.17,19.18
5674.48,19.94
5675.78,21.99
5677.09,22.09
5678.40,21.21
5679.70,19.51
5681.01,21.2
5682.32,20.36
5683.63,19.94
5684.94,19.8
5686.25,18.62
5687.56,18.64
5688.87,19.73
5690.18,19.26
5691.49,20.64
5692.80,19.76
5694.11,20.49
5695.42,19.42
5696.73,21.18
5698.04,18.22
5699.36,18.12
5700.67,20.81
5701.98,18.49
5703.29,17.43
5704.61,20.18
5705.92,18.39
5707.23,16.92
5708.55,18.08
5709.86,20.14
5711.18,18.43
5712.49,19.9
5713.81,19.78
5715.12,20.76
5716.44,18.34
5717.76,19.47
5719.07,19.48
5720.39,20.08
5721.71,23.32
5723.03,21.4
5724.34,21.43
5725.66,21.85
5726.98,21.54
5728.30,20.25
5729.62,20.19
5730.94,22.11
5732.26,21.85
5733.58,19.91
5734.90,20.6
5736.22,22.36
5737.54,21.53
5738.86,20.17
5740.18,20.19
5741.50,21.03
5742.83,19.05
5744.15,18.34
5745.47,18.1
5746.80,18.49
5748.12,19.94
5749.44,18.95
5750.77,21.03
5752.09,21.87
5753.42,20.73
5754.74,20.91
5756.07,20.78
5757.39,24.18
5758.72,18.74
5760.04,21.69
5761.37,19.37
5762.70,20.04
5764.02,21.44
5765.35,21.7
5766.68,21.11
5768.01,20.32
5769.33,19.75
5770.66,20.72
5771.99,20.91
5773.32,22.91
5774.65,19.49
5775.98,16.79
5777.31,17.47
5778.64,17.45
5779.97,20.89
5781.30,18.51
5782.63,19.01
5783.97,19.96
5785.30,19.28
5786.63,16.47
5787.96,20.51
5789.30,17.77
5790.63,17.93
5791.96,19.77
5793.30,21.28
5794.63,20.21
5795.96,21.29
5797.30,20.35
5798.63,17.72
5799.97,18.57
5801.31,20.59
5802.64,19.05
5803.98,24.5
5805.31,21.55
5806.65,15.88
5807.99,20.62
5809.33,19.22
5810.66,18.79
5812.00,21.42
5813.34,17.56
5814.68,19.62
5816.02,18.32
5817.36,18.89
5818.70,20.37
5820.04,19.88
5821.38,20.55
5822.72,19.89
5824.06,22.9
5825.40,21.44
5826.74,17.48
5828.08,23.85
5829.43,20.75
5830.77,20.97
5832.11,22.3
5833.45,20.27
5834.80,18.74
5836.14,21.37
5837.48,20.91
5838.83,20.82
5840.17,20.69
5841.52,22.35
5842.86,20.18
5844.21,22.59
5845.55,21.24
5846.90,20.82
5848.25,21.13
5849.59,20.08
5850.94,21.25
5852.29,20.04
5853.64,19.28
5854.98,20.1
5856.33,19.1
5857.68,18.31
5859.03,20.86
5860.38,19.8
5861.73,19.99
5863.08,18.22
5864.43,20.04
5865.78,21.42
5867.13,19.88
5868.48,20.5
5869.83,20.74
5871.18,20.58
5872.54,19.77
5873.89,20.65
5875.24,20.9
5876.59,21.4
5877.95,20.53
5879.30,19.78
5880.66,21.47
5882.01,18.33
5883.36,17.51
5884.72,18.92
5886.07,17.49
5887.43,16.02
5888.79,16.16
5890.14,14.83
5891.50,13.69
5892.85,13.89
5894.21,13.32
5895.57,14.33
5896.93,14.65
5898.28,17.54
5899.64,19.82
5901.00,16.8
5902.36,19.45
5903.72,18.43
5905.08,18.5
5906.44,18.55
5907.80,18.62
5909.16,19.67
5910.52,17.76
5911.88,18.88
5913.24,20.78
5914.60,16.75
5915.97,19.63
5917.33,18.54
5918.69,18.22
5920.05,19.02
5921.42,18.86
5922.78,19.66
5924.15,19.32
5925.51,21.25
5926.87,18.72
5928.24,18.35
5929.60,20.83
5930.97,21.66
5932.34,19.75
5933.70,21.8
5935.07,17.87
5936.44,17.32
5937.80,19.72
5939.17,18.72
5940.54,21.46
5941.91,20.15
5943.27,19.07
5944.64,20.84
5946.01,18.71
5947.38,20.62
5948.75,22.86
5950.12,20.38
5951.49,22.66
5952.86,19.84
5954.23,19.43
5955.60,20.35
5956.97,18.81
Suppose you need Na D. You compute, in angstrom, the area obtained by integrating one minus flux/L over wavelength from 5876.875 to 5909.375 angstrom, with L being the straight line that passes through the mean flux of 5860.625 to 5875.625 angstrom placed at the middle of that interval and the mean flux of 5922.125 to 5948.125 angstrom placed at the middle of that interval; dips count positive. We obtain 4.2 angstrom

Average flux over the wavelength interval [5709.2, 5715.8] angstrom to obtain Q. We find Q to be 19.8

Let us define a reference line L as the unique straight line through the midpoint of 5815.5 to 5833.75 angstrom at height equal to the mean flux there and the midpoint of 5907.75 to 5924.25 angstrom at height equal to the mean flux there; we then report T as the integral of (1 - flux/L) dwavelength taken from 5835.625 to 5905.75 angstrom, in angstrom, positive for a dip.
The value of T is 2.2 angstrom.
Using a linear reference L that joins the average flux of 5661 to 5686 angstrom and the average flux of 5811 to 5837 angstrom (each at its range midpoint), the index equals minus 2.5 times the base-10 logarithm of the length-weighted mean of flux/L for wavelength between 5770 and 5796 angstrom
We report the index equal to 0.04 mag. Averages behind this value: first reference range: 19.8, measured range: 19.4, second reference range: 20.3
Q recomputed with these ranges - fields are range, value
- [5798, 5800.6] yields 18.1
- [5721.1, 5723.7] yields 22.4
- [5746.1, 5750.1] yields 19.1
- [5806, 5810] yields 18.6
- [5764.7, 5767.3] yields 21.4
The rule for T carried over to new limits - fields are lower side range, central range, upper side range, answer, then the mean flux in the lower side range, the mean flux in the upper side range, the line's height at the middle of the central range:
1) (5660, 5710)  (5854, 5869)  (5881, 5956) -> -0.74 angstrom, 19.5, 18.7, 18.9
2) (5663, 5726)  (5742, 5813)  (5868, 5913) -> -3.00 angstrom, 19.7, 18.2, 19.1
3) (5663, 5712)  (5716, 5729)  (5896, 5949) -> -0.88 angstrom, 19.5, 19.2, 19.4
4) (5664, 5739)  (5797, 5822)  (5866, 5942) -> -0.44 angstrom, 20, 18.7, 19.3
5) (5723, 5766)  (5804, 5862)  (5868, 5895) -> -3.69 angstrom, 20.7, 18.3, 19.1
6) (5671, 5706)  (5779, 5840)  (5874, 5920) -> -3.95 angstrom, 19.8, 18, 18.7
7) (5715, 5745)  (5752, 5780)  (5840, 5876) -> 0.26 angstrom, 20.6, 20.4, 20.6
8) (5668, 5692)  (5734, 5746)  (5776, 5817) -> -0.31 angstrom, 20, 19.3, 19.7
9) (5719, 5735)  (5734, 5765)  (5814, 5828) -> 0.70 angstrom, 21.1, 20.1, 20.9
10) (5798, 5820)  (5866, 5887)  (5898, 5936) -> -0.66 angstrom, 19.5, 19.1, 19.3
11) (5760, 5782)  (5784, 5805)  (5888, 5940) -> -0.04 angstrom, 20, 18.2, 19.7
